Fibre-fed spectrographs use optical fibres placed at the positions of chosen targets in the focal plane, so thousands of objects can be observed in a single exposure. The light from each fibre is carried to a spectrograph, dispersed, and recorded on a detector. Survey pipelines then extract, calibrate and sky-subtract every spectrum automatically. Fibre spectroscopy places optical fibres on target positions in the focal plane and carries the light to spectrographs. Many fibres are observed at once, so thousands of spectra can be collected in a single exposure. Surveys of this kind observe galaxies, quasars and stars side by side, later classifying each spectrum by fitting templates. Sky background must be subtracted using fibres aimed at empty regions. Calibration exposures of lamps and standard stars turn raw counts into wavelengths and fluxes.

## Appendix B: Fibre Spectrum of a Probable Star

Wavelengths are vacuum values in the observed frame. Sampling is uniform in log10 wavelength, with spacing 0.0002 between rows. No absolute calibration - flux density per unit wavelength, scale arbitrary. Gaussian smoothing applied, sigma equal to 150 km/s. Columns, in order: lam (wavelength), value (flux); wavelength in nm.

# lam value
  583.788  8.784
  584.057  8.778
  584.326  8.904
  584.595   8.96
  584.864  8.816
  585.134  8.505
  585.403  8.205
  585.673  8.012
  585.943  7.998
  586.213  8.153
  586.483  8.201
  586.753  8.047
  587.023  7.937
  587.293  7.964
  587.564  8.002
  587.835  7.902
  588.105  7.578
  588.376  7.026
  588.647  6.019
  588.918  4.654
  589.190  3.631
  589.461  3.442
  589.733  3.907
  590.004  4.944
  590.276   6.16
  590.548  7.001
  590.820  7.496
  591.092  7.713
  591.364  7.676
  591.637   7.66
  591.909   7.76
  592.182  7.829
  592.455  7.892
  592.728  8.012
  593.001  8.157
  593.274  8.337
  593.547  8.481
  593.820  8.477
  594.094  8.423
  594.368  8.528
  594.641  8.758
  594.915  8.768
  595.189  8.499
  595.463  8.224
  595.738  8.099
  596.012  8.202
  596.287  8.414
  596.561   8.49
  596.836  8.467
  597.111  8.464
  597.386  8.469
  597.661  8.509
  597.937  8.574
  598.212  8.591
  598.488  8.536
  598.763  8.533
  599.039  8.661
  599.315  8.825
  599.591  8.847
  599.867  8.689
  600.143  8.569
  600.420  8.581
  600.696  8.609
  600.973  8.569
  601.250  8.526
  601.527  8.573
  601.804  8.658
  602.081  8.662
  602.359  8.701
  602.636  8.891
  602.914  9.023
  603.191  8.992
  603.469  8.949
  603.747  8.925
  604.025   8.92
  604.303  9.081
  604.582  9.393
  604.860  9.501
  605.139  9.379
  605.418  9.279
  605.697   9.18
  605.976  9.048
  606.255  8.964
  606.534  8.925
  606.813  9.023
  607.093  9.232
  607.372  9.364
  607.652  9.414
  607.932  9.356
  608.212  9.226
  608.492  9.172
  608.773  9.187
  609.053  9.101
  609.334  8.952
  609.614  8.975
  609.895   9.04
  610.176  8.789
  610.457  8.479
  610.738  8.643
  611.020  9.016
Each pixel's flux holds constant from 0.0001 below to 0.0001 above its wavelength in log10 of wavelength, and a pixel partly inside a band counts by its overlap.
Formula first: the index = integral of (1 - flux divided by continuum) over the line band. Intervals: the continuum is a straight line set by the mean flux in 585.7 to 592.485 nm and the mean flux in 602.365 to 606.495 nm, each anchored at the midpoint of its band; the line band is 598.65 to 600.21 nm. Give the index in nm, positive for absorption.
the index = -0.06 nm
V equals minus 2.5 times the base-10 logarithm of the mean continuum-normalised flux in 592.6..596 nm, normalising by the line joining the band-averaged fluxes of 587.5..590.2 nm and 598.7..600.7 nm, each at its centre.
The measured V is -0.17 mag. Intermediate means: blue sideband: 5.66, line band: 8.39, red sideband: 8.67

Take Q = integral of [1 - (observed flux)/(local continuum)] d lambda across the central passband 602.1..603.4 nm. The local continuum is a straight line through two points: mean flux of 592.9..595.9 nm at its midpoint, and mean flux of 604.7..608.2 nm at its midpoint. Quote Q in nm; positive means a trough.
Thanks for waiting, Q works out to 0.01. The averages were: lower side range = 8.43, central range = 8.88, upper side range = 9.22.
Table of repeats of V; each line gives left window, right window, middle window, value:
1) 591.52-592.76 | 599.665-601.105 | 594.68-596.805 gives -0.03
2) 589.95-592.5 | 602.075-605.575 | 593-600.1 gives -0.06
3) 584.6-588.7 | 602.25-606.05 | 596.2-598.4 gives 0.02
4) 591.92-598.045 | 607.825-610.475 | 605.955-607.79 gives -0.03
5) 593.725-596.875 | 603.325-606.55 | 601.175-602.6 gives 0.03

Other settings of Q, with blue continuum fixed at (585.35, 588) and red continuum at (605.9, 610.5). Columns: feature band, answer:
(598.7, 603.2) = 0.02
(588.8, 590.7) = 0.78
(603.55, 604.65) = -0.02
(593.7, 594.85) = -0.02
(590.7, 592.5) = 0.12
